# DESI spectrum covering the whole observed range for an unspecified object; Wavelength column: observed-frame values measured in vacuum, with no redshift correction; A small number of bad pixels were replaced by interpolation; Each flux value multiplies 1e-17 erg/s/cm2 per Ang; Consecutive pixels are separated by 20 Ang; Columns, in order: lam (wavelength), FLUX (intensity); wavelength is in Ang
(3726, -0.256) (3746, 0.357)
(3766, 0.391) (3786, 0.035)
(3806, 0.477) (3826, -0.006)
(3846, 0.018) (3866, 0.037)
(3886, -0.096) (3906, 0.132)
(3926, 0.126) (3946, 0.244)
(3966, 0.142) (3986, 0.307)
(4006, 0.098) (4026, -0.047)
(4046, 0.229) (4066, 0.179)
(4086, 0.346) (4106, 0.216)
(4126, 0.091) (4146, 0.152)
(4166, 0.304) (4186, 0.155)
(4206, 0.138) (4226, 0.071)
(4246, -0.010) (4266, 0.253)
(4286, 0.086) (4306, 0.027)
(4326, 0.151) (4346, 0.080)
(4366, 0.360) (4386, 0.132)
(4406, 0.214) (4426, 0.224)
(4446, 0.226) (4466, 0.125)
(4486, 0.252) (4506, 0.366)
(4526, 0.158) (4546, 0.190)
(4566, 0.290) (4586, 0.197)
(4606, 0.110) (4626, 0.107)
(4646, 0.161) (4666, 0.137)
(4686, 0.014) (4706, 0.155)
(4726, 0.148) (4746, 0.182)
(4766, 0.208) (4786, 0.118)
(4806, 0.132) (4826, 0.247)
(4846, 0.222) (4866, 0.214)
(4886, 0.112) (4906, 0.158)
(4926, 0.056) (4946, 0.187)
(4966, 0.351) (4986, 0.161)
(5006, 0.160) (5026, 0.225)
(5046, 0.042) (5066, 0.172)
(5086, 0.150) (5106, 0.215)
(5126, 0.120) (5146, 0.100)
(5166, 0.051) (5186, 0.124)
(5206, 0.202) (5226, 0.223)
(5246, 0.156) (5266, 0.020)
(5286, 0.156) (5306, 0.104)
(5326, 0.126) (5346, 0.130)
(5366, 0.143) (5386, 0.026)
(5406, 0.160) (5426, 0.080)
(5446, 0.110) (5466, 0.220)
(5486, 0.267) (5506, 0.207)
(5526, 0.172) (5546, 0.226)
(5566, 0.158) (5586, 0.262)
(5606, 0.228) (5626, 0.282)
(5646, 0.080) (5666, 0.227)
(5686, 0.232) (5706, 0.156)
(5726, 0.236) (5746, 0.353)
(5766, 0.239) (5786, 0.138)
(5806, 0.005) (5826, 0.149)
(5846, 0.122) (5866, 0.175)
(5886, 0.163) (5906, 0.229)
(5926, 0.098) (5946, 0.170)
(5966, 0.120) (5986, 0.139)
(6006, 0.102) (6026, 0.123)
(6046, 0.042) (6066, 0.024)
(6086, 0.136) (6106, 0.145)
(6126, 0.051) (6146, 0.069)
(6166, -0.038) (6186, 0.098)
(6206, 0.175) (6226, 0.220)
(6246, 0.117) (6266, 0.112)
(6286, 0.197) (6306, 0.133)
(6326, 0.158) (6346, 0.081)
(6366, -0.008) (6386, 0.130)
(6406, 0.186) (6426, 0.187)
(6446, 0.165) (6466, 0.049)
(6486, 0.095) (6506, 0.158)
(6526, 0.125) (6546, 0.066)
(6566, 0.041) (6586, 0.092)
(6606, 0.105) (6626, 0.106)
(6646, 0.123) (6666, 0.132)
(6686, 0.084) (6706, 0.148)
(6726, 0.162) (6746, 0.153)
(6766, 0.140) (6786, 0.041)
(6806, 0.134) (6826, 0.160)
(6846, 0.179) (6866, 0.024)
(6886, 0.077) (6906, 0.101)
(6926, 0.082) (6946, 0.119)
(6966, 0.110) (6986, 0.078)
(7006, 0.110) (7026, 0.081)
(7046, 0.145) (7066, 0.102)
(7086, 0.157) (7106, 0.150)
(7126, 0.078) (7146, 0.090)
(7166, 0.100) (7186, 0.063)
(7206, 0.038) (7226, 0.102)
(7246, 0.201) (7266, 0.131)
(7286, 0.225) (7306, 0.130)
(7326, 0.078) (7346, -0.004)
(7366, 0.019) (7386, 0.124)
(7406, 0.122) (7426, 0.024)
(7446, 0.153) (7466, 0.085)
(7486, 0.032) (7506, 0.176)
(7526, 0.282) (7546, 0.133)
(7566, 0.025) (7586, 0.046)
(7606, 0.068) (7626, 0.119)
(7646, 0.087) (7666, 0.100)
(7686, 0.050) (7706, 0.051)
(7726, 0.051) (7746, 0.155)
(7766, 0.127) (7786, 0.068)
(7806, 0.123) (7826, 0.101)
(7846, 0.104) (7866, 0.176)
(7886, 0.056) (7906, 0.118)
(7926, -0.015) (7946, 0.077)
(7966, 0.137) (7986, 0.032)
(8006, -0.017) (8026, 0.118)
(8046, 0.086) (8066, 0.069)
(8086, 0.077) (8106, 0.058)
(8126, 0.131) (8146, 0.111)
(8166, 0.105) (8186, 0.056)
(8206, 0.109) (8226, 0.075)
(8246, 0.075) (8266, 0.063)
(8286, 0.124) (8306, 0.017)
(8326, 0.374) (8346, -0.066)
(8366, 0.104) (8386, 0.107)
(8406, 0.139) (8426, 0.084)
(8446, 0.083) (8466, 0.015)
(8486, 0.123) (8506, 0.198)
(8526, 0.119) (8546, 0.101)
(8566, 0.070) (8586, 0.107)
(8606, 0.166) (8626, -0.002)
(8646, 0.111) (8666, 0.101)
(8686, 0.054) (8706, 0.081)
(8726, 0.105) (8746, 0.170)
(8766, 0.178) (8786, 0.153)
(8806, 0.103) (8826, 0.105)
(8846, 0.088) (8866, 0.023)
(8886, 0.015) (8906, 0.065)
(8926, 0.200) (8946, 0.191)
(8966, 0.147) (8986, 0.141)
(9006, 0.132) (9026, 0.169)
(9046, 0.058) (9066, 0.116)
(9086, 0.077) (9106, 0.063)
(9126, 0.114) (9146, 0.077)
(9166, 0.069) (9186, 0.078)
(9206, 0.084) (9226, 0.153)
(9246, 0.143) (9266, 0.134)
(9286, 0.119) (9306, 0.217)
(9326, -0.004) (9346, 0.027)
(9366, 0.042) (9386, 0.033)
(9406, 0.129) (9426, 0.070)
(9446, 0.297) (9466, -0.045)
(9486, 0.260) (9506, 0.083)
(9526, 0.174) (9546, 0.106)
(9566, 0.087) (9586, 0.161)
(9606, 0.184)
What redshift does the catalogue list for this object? 1.23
